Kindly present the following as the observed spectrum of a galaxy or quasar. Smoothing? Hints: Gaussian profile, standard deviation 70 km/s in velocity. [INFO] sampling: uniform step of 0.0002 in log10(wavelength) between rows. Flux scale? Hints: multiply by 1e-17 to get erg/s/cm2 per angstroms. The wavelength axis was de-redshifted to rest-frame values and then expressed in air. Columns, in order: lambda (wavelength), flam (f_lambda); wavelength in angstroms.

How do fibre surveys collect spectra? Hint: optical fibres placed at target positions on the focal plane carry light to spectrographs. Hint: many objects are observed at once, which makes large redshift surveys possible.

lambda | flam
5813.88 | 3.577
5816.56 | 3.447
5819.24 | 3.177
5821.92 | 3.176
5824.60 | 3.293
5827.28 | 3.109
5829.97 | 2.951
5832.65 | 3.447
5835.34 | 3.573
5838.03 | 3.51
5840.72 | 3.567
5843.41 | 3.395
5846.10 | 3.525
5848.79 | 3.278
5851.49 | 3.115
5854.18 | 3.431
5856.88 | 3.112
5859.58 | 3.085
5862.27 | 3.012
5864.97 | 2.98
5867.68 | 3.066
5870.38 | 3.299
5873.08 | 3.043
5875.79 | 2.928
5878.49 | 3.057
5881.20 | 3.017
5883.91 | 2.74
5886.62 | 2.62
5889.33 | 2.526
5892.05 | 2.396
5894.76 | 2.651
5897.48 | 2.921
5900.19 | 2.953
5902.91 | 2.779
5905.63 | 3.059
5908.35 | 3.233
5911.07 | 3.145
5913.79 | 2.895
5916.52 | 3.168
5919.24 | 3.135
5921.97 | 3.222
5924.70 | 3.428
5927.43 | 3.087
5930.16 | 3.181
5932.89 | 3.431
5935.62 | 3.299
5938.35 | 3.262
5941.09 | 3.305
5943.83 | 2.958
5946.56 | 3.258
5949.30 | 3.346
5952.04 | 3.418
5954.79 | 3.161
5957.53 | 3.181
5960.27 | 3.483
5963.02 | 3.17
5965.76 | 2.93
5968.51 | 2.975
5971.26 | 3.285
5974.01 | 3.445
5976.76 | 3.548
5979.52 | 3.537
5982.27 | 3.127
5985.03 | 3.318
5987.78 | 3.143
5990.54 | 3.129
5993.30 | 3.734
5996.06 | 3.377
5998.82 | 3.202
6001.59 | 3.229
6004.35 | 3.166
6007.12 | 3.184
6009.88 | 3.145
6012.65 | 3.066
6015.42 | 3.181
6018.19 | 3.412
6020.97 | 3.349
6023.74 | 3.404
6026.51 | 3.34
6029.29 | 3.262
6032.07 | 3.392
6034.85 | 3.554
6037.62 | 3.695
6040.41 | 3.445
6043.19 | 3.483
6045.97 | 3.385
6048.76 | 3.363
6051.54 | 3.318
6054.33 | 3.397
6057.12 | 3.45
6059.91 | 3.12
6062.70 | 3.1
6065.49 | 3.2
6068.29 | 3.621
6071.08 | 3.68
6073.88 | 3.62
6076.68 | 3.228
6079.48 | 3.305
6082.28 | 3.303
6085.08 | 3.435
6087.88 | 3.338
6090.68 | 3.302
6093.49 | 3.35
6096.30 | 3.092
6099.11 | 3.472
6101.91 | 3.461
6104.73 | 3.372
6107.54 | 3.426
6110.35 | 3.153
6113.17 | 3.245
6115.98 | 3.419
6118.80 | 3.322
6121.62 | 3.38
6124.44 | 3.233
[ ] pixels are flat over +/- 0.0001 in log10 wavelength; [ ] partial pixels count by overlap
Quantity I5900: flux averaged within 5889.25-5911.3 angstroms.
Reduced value 2.86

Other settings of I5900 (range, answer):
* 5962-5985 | 3.26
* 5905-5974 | 3.21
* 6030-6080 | 3.41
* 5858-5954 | 3.06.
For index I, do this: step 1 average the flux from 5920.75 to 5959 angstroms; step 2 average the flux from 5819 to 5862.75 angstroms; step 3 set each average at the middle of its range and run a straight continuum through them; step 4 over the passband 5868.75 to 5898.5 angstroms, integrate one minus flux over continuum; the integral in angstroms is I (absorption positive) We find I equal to 4.0 angstroms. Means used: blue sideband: 3.29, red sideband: 3.25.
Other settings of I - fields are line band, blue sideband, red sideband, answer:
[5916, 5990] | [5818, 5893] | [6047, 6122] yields -0.7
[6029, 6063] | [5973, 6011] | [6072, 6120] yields -0.7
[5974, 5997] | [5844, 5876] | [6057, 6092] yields -0.6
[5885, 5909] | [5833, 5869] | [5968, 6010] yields 3.7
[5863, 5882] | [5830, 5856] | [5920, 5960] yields 1.7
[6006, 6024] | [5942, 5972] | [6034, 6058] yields 0.7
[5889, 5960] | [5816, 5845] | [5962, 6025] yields 4.0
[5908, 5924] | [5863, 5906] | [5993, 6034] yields -0.9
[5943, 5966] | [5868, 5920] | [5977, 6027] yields -0.8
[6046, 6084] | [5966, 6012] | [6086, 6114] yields -0.6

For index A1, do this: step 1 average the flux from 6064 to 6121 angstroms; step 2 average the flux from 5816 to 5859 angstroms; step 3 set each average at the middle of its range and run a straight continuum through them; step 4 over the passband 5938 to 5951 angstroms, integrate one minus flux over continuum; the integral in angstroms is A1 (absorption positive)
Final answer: 0.4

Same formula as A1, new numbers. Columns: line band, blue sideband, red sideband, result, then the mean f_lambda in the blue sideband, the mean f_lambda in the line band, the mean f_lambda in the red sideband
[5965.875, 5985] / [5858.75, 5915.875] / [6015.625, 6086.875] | -0.7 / 2.93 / 3.29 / 3.39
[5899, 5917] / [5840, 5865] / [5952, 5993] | 1.3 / 3.26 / 3.03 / 3.26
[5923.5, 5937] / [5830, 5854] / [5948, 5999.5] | 0.2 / 3.4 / 3.29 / 3.29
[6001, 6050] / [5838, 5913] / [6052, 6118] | -1.1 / 3.04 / 3.34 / 3.35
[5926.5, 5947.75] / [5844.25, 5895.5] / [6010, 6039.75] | -0.5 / 3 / 3.23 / 3.36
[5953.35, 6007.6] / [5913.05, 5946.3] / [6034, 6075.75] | 0.4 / 3.21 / 3.27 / 3.42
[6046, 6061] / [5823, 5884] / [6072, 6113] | -0.1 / 3.21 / 3.34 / 3.35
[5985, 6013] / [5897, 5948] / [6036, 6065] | 0.3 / 3.15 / 3.25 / 3.37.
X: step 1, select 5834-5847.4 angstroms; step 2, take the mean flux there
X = 3.51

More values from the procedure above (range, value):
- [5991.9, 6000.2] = 3.44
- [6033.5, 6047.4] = 3.51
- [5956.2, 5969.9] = 3.15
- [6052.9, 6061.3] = 3.32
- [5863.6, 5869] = 3.02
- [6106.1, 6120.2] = 3.31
